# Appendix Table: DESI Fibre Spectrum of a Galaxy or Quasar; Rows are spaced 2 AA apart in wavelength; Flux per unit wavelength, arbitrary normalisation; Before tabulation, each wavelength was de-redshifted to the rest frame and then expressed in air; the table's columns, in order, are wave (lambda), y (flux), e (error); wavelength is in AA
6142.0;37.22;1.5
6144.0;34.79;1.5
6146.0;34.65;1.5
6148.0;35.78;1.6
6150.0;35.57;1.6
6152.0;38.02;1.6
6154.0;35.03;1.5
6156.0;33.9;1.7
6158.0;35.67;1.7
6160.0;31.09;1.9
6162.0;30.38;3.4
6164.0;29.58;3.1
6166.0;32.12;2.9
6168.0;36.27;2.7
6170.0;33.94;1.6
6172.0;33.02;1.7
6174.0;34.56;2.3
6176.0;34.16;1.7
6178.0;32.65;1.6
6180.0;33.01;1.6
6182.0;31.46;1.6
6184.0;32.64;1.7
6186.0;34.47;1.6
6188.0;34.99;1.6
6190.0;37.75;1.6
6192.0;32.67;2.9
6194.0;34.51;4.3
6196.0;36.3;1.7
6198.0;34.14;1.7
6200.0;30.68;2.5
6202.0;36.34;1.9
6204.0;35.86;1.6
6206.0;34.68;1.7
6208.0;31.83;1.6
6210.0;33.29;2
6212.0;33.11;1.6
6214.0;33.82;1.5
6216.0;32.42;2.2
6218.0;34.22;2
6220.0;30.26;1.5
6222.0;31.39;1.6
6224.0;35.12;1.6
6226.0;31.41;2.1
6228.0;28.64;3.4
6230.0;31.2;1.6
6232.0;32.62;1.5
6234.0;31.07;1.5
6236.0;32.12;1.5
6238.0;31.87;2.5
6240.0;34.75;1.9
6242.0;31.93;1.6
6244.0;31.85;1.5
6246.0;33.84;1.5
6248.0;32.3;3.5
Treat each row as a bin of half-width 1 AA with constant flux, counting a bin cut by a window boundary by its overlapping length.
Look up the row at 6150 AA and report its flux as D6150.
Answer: 35.57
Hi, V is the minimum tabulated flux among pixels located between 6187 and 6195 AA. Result 32.67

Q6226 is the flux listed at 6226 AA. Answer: 31.41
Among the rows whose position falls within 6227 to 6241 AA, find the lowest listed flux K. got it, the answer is 28.64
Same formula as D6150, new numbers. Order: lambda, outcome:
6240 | 34.75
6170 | 33.94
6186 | 34.47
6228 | 28.64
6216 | 32.42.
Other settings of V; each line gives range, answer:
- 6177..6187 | 31.46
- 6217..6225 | 30.26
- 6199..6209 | 30.68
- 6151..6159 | 33.9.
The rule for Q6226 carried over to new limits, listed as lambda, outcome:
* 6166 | 32.12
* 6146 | 34.65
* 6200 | 30.68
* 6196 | 36.3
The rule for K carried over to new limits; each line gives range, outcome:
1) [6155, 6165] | 29.58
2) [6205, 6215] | 31.83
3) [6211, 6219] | 32.42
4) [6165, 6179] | 32.12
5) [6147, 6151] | 35.57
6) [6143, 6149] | 34.65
